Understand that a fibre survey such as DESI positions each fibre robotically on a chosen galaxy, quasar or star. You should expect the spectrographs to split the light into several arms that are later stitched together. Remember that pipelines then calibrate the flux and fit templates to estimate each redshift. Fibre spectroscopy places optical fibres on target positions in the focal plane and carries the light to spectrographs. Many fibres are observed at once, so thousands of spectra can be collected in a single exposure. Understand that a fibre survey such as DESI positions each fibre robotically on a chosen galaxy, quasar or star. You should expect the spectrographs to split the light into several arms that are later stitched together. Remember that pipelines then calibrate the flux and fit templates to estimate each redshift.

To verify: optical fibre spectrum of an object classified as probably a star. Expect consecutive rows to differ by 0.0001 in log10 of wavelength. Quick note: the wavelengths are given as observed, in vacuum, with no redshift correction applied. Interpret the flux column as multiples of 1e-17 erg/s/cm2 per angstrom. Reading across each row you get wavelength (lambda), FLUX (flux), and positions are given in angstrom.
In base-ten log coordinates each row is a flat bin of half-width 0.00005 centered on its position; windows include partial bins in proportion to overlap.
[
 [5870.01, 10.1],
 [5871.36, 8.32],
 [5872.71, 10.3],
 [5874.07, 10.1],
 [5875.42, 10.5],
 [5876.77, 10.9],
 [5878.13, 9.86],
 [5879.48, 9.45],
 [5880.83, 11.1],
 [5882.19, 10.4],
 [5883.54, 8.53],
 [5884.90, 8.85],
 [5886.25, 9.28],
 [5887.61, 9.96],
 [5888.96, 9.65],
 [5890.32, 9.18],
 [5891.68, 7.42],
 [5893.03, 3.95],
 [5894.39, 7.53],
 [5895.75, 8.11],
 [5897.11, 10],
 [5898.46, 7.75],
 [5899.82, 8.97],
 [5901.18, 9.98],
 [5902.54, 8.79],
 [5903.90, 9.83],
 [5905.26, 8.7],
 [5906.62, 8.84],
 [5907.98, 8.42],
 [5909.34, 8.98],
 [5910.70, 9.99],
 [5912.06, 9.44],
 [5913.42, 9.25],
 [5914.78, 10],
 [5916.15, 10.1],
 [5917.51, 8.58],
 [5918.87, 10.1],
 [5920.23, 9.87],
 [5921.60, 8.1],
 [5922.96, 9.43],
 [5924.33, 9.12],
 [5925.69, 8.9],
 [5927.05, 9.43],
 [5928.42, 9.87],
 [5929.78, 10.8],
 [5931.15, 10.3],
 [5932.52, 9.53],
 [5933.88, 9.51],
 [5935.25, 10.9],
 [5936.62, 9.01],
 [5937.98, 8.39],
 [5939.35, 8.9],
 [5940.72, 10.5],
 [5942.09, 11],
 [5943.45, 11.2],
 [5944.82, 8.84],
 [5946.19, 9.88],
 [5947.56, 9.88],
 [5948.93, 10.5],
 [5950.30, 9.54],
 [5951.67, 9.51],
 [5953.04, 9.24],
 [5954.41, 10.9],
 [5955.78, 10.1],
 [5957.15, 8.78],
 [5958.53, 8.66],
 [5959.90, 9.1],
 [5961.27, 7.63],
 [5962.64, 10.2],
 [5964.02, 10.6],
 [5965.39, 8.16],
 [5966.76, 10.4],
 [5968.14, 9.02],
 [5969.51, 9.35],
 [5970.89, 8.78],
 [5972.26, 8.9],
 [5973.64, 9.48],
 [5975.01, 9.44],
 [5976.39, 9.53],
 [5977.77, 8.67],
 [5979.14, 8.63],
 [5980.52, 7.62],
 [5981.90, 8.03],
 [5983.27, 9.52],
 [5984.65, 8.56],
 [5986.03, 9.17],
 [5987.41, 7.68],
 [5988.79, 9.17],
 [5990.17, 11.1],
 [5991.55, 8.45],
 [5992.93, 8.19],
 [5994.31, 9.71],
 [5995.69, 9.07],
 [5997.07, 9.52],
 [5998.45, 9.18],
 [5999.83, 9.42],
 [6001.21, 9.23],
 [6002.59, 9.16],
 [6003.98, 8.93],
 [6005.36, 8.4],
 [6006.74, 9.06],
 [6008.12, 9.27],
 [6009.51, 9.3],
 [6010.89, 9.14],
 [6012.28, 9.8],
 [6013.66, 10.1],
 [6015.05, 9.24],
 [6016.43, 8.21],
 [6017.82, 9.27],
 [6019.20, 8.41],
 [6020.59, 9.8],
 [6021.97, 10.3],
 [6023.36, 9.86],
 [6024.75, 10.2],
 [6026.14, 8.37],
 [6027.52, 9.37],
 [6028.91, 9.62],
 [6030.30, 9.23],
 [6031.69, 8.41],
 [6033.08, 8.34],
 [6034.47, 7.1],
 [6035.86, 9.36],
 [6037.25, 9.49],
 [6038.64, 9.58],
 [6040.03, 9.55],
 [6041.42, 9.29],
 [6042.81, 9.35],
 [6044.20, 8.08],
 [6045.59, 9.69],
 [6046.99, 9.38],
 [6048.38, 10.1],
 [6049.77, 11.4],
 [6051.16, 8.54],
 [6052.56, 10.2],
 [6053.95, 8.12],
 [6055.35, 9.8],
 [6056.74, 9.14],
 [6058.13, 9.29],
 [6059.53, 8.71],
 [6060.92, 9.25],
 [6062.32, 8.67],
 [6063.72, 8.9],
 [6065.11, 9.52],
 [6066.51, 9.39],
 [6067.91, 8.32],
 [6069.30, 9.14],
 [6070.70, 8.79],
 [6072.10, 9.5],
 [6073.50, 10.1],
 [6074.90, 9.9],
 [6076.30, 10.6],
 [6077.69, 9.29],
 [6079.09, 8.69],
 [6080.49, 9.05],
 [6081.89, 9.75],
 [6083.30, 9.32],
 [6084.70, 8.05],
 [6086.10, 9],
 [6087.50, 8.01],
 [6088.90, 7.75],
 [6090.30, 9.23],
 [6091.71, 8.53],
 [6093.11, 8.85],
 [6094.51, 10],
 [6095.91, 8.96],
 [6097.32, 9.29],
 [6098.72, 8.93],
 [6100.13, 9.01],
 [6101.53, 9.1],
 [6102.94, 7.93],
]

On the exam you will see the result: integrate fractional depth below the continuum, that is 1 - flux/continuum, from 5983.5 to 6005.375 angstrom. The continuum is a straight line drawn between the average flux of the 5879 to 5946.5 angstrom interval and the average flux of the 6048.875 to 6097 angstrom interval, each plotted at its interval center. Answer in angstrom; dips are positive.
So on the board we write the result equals 0.3 angstrom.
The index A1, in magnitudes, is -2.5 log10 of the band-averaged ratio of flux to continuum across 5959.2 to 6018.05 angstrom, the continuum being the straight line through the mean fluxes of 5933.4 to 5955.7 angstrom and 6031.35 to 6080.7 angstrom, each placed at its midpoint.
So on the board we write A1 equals 0.060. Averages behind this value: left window 9.87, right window 9.23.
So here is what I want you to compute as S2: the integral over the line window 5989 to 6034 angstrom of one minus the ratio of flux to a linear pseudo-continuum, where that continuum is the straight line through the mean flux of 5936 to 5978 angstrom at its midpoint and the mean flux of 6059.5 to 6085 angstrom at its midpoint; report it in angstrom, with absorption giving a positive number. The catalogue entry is 0.7 angstrom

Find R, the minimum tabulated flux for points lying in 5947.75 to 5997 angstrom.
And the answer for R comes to 7.62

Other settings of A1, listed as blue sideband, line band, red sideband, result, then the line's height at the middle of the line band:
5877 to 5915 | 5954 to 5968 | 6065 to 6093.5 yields -0.04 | 9.04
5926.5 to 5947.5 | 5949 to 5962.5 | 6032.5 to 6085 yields 0.05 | 9.77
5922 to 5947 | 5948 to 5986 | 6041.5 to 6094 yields 0.04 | 9.6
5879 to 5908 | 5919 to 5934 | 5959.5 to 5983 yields -0.07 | 8.93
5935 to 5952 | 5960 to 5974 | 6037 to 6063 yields 0.06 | 9.73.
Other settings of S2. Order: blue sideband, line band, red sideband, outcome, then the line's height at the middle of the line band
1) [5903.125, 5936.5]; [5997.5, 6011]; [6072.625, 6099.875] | 0.27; 9.3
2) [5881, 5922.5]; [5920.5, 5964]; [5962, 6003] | -2.71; 9.06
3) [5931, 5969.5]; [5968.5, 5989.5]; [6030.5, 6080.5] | 1.51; 9.52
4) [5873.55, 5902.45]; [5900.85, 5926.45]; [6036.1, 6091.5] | -0.43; 9.12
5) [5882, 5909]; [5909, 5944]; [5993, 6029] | -3.25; 8.84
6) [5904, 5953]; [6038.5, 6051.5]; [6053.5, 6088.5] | -0.44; 9.21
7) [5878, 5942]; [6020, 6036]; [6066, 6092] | -0.04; 9.13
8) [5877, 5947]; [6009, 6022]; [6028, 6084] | -0.06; 9.27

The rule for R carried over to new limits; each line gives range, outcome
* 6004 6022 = 8.21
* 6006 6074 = 7.1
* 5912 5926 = 8.1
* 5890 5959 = 3.95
